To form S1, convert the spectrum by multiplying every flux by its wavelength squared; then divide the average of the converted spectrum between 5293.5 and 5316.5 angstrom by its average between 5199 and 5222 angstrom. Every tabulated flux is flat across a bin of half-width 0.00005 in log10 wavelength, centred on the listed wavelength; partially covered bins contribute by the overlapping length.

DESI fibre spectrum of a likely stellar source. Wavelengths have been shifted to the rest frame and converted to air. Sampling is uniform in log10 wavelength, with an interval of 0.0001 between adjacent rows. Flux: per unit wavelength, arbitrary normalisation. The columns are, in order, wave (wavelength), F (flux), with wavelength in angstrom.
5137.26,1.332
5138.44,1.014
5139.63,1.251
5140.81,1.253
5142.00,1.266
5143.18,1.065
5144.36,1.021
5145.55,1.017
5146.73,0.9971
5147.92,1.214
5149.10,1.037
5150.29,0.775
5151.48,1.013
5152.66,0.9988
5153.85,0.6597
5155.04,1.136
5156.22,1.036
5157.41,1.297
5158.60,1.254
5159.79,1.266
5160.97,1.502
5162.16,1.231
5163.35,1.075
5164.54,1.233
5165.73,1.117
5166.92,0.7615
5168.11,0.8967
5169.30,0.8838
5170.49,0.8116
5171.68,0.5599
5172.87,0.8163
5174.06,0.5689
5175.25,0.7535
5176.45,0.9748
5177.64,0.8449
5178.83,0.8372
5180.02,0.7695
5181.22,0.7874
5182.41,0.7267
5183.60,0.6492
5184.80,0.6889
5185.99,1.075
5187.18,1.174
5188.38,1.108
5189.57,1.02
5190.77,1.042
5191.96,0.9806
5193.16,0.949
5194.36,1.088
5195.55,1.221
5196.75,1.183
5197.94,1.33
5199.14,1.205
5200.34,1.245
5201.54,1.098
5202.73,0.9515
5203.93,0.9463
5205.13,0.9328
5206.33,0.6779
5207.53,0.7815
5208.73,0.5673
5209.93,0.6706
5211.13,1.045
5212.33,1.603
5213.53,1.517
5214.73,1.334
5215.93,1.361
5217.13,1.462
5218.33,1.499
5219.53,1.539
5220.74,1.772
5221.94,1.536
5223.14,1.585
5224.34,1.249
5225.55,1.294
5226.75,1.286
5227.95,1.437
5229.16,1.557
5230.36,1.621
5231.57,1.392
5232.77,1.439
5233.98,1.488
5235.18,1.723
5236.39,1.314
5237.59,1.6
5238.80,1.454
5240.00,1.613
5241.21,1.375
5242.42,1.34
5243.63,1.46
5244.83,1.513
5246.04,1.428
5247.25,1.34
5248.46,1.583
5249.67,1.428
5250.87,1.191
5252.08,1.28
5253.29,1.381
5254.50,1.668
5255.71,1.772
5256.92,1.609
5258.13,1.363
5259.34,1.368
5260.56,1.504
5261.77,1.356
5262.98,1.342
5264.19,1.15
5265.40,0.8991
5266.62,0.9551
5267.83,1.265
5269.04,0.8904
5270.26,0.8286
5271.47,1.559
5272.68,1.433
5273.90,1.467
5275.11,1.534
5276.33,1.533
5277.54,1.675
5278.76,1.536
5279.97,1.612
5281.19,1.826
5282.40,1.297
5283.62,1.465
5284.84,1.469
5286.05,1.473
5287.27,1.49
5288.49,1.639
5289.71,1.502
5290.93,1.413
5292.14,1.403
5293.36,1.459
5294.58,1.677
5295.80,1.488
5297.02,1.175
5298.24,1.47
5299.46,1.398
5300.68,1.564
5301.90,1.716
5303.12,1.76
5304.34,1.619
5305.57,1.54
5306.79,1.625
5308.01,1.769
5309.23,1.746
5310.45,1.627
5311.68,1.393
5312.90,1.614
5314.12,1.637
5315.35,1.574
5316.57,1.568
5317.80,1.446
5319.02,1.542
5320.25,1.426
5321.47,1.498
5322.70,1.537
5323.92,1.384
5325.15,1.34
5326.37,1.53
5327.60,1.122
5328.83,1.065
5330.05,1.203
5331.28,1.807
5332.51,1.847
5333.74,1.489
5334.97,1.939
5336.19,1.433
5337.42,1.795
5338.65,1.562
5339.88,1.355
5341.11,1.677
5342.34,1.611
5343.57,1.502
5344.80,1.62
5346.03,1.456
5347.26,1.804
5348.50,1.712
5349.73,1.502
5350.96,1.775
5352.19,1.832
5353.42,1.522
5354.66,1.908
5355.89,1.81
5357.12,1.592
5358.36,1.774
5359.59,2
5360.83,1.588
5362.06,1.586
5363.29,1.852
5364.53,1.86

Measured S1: 1.38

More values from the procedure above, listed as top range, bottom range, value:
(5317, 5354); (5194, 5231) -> 1.30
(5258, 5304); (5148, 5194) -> 1.55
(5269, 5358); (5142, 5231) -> 1.49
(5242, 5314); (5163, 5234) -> 1.37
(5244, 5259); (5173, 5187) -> 1.88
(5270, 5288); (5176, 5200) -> 1.57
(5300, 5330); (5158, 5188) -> 1.72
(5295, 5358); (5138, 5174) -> 1.61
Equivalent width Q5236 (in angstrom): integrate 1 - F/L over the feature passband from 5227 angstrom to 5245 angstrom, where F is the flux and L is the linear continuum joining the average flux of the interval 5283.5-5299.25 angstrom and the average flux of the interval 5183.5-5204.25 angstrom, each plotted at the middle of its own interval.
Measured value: -3.6 angstrom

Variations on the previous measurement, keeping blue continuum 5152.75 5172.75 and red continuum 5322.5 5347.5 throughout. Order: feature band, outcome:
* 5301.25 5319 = -2.0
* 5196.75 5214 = 1.7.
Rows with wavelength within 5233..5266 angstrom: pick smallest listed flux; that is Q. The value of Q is 0.8991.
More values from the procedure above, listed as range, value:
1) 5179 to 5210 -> 0.5673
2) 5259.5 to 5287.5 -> 0.8286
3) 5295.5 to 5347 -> 1.065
